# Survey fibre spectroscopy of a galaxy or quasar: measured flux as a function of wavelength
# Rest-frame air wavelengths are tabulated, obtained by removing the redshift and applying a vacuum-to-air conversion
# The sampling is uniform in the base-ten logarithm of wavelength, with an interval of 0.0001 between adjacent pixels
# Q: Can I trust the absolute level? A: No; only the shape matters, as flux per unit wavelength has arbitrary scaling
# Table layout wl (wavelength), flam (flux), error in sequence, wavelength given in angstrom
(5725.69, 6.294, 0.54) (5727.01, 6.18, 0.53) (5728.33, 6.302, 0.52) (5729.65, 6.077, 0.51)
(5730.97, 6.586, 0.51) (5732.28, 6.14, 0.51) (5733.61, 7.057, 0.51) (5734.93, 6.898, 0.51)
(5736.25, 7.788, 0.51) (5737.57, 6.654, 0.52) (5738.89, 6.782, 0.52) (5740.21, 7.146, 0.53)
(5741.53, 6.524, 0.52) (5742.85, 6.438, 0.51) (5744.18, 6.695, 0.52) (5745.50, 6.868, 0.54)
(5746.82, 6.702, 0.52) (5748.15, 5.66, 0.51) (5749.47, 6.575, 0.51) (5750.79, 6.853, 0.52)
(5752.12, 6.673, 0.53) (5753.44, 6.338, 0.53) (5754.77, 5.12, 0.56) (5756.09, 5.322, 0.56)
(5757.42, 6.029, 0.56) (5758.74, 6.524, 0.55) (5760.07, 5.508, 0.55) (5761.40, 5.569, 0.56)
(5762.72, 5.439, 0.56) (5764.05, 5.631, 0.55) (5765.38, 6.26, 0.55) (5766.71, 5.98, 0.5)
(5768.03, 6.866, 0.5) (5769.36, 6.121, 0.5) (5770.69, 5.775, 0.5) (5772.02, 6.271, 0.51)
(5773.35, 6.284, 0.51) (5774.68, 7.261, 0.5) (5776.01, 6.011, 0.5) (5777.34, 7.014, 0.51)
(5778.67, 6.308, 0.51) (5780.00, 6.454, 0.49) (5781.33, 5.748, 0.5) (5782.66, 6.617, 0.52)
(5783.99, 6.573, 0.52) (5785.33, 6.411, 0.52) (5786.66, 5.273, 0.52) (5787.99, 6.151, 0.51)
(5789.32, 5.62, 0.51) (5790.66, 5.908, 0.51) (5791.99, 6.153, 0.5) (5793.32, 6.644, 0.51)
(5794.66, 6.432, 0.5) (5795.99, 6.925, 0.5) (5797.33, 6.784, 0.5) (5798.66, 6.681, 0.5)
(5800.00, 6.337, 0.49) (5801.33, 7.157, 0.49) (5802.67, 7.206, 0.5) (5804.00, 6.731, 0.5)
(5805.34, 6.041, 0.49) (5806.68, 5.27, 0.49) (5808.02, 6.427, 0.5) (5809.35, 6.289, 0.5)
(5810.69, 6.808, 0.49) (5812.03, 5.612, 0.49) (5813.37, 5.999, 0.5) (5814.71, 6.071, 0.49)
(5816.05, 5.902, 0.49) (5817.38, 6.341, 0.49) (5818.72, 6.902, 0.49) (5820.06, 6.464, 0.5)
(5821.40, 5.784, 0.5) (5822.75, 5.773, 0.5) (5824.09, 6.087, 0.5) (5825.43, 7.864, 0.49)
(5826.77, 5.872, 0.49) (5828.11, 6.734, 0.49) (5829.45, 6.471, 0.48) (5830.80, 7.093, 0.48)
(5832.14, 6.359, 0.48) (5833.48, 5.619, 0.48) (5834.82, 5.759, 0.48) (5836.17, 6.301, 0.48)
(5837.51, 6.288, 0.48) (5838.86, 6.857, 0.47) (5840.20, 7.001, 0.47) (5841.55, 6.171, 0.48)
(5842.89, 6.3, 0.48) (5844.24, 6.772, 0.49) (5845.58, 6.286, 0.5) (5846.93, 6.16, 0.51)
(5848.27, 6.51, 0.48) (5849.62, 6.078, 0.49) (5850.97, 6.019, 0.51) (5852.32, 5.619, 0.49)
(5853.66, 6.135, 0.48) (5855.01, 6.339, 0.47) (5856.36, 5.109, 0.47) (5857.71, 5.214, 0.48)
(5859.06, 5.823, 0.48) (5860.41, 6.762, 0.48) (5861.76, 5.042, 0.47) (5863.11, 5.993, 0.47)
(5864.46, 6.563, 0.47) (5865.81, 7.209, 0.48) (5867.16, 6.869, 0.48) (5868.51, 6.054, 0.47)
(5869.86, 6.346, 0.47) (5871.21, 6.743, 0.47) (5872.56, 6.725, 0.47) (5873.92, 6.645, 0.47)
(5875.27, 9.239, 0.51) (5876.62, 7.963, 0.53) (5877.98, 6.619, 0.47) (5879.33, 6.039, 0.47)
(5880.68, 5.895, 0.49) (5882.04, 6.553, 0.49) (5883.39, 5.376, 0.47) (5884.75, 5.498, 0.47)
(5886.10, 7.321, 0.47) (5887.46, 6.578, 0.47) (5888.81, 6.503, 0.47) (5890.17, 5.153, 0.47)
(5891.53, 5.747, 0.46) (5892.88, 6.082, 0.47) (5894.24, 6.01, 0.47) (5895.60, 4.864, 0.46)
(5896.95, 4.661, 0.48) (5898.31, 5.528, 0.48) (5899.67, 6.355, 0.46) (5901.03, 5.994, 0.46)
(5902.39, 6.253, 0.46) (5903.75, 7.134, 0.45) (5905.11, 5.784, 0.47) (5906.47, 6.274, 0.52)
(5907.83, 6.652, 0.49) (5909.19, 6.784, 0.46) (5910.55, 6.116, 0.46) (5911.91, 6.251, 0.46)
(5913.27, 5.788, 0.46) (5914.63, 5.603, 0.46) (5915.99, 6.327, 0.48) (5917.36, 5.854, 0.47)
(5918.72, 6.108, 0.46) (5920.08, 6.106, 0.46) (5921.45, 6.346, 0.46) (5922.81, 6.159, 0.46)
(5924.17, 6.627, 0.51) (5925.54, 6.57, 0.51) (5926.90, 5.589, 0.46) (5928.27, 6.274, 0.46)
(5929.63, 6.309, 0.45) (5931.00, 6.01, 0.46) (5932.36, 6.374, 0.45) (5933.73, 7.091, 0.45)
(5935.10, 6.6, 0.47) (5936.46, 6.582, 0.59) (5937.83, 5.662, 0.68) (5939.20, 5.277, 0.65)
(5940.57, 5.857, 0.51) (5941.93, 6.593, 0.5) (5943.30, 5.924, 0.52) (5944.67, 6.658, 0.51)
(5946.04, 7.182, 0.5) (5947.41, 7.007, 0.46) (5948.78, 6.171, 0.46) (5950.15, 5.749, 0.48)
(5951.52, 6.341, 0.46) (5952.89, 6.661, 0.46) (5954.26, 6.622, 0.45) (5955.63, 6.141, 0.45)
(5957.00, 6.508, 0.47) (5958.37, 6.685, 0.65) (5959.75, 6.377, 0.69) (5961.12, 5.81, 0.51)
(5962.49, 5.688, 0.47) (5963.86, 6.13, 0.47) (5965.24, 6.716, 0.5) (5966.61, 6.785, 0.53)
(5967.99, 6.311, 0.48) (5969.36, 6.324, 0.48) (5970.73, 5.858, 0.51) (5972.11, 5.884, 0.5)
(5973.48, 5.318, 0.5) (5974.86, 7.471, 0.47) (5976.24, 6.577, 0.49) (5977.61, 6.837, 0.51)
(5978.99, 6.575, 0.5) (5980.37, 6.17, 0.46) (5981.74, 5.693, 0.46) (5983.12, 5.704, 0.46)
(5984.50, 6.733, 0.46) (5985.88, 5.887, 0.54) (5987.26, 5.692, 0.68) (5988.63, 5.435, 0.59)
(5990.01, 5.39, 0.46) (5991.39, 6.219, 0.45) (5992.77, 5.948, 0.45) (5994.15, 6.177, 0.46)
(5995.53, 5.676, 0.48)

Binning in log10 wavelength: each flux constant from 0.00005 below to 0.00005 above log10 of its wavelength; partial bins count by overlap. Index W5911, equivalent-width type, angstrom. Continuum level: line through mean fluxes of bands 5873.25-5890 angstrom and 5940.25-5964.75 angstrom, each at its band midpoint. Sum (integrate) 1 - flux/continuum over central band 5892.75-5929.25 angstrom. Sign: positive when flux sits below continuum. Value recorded 2.5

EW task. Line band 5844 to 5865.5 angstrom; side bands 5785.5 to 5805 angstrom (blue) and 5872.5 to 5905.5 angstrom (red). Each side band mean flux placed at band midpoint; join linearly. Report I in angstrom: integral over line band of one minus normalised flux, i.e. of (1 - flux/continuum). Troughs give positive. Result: 1.0 angstrom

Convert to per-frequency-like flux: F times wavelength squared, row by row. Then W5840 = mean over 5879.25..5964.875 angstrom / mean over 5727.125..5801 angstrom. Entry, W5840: 1.03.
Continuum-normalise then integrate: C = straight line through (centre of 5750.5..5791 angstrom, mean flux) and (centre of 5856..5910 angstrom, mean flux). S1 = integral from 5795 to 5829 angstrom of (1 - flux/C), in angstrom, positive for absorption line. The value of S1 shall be -1.3 angstrom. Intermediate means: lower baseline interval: 6.12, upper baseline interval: 6.25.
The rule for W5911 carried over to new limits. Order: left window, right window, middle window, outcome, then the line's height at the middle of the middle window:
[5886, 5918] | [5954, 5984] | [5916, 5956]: -0.8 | 6.16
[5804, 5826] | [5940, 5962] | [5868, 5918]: 0.6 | 6.32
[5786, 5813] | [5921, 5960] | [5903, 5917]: 0.2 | 6.34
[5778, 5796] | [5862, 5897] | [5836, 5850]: -0.3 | 6.31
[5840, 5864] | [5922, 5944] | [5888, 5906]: 0.8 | 6.15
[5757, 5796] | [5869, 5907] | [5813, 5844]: -0.6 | 6.23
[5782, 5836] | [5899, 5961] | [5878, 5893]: 0.5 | 6.31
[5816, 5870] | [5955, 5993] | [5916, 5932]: 0.1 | 6.21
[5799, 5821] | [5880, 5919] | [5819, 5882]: -1.9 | 6.21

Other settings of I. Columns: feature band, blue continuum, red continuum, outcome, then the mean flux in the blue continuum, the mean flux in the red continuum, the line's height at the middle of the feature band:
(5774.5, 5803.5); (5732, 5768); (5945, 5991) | -0.4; 6.35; 6.26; 6.33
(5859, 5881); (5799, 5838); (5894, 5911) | -1.8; 6.33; 6.03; 6.15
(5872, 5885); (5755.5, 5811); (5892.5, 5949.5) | -1.0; 6.26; 6.18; 6.2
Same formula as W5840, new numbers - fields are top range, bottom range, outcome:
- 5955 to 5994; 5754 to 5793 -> 1.09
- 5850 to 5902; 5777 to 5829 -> 1.00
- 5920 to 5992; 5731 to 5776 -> 1.05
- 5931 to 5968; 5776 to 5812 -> 1.05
